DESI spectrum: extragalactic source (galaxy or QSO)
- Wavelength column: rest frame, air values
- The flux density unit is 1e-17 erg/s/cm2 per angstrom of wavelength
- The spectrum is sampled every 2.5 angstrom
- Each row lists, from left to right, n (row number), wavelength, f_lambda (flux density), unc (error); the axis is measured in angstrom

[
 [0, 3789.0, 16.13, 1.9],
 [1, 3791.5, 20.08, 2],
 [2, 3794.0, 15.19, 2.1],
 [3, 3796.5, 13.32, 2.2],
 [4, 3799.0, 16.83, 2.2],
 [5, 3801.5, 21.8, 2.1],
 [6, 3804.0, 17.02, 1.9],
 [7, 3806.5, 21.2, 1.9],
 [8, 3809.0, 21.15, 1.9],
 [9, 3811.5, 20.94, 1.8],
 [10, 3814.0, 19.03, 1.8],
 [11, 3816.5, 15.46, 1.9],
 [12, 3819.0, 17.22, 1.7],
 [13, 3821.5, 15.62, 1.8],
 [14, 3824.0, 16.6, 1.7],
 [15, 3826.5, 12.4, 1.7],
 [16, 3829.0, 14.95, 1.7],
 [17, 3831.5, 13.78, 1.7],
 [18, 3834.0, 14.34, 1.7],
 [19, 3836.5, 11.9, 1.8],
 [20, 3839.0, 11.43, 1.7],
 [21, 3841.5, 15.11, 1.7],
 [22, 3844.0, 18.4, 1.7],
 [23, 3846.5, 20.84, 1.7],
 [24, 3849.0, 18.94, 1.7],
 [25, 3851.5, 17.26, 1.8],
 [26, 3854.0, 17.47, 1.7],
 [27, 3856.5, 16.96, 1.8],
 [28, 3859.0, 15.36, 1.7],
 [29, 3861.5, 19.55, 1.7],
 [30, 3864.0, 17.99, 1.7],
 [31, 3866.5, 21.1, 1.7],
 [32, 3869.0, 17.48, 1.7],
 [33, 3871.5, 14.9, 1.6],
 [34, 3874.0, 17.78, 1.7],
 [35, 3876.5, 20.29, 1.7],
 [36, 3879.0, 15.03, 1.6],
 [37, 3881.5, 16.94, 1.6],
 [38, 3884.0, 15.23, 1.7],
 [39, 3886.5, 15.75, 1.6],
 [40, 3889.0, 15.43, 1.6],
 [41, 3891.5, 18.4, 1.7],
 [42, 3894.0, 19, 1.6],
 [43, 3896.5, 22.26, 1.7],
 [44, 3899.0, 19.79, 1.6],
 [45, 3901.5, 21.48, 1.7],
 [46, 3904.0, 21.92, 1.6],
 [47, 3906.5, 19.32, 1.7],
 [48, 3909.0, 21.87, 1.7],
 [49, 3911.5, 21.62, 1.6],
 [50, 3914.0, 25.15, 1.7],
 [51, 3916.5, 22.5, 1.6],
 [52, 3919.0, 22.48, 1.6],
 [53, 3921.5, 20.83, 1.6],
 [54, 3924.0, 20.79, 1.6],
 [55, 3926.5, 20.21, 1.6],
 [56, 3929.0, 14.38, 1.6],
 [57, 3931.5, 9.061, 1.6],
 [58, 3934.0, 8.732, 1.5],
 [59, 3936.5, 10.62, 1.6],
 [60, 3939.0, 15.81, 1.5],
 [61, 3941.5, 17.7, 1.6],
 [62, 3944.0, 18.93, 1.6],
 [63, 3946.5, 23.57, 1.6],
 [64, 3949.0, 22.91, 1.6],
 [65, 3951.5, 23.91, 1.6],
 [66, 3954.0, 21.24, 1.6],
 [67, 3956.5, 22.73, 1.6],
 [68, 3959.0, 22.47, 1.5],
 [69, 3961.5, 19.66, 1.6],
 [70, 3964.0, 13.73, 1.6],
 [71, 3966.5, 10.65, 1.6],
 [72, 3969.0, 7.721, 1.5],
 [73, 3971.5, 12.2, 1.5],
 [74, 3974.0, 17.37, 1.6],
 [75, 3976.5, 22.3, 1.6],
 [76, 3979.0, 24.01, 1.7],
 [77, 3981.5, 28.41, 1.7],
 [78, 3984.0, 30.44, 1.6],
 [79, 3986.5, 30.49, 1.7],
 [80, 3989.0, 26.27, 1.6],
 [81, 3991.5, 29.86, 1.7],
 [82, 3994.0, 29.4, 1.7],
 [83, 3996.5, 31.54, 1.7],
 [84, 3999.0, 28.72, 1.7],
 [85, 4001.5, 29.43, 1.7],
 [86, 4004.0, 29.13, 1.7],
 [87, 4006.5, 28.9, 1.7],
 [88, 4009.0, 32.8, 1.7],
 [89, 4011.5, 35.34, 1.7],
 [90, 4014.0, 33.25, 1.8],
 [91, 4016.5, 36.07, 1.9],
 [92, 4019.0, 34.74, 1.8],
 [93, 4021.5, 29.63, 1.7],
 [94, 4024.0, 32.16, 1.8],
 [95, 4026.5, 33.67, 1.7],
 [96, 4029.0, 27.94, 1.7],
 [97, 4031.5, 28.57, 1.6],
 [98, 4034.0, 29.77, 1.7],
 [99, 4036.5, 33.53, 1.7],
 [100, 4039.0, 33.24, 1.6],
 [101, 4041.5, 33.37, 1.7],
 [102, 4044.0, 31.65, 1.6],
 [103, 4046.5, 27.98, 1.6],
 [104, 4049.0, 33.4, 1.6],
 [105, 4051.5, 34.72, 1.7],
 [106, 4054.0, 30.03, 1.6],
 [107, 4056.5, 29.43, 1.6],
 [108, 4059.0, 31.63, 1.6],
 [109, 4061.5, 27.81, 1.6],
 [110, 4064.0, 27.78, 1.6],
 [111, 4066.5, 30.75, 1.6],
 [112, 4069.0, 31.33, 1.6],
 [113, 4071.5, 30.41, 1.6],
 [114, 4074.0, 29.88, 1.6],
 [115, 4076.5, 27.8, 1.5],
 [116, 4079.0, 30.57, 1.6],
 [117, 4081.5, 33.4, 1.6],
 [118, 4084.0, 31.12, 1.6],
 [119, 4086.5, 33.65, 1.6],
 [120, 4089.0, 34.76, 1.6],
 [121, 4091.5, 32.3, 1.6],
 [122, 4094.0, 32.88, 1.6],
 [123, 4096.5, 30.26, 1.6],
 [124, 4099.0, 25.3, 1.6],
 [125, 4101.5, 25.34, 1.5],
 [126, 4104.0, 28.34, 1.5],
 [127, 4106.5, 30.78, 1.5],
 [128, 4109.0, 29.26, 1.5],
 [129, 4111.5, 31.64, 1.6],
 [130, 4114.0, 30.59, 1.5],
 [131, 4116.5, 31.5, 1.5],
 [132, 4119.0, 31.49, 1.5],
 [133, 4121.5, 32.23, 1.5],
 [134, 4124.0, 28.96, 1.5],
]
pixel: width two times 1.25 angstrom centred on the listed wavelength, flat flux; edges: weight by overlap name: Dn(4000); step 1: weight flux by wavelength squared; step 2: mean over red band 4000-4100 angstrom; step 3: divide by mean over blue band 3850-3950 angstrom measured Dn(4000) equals 1.84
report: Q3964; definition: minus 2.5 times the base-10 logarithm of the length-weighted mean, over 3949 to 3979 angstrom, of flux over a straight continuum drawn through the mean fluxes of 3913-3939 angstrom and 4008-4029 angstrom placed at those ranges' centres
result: 0.28 mag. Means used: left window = 17.3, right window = 33.1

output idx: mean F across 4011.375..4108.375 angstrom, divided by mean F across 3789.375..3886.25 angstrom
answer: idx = 1.8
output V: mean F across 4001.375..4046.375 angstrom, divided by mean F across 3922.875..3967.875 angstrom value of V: 1.81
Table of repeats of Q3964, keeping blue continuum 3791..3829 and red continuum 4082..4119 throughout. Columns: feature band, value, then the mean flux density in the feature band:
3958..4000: 0.119 mag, 22.6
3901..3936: 0.169 mag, 19.1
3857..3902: 0.152 mag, 17.9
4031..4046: -0.140 mag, 31.7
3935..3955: 0.227 mag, 19.2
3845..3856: 0.045 mag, 18.5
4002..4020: -0.225 mag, 32.7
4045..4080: -0.050 mag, 30.3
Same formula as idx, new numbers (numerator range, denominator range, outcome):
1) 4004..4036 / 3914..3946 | 1.84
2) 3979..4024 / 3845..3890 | 1.76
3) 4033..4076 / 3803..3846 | 1.89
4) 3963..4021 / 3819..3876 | 1.60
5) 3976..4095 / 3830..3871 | 1.84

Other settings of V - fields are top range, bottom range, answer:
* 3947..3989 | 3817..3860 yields 1.32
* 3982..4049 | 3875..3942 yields 1.70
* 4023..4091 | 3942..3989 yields 1.50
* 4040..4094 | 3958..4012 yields 1.28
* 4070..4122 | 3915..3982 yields 1.68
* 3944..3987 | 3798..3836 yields 1.20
